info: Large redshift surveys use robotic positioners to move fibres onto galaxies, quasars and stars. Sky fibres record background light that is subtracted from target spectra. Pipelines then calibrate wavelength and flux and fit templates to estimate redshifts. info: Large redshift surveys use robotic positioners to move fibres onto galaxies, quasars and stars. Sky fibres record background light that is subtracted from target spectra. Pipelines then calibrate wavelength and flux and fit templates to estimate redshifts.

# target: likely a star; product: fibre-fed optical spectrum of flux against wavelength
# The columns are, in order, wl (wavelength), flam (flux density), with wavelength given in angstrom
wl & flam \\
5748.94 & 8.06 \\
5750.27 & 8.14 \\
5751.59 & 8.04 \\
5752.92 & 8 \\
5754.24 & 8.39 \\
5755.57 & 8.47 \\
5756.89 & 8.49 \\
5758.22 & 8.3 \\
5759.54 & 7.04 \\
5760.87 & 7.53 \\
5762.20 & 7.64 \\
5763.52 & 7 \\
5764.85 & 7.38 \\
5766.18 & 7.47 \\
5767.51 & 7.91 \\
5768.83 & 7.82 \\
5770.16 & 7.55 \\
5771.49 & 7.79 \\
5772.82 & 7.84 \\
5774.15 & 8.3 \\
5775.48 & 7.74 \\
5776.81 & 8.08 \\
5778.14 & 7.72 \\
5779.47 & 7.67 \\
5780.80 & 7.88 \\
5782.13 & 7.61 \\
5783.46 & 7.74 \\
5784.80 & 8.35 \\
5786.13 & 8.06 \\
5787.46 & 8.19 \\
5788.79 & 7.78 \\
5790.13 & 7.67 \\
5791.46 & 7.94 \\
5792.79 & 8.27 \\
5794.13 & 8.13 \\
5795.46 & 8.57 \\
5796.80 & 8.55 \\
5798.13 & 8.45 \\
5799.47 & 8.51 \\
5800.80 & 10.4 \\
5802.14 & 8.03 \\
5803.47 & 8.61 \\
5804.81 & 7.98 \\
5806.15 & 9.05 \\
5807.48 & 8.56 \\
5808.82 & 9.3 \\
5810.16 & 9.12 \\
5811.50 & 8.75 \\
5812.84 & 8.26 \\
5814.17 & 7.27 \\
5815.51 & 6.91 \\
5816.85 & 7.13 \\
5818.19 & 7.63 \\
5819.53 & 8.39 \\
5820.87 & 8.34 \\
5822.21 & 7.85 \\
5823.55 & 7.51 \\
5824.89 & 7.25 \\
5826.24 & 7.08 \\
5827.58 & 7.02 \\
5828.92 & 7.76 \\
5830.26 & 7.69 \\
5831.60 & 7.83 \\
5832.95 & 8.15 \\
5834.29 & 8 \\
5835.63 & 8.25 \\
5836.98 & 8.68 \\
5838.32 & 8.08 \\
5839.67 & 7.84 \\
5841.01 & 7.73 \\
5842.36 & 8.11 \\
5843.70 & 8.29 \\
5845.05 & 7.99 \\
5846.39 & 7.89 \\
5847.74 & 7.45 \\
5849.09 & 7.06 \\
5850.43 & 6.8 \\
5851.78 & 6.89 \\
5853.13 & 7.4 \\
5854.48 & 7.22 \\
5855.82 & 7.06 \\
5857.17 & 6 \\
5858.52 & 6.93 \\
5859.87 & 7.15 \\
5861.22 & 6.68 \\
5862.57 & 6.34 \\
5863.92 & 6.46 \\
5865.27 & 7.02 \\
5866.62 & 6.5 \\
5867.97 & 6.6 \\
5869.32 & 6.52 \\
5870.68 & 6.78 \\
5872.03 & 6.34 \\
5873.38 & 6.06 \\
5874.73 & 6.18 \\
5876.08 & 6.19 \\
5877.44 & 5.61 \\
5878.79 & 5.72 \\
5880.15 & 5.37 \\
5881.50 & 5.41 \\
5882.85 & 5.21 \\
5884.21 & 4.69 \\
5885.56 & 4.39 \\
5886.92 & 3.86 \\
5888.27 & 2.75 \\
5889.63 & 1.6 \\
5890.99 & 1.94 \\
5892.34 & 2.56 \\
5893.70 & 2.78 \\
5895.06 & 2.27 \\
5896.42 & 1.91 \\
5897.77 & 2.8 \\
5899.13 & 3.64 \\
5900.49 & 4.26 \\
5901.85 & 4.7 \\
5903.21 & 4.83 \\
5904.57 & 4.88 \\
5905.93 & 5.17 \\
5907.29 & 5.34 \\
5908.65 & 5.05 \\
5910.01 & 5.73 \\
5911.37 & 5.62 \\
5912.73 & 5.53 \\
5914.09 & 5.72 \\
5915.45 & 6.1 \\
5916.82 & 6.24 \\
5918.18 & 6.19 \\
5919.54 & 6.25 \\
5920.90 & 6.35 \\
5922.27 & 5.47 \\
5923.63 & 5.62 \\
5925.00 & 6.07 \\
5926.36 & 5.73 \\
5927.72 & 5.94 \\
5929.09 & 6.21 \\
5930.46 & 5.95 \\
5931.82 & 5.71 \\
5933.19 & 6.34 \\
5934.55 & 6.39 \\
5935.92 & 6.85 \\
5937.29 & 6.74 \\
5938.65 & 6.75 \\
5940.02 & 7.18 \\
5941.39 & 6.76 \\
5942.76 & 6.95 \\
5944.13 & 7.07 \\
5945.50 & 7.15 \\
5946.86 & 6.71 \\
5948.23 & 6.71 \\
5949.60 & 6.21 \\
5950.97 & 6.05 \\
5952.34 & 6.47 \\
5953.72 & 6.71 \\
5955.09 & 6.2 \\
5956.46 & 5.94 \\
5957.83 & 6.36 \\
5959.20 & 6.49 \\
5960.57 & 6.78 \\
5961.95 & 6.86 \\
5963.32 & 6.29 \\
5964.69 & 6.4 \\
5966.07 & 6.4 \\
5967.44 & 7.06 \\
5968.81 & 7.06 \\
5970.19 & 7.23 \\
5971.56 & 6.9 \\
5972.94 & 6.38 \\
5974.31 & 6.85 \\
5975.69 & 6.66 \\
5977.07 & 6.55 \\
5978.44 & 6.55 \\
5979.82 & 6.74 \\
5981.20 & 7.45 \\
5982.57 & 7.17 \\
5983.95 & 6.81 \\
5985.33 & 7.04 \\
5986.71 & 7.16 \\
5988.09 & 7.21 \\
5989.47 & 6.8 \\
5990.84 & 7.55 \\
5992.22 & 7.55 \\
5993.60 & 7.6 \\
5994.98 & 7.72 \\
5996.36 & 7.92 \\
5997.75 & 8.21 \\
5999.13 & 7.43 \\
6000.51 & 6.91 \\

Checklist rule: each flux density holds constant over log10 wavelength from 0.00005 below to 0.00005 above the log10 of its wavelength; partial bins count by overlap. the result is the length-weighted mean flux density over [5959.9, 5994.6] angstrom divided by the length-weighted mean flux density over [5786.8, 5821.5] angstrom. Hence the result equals 0.83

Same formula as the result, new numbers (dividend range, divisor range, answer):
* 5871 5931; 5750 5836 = 0.62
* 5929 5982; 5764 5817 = 0.82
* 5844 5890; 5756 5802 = 0.77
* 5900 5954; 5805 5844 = 0.76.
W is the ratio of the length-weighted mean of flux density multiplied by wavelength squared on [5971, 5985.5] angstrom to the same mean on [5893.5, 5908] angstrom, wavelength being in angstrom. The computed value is 1.8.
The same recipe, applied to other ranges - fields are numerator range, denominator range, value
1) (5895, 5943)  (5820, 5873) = 0.78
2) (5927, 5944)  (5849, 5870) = 0.98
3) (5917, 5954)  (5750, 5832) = 0.84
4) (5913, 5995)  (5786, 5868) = 0.88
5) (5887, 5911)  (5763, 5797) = 0.49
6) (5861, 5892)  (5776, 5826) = 0.67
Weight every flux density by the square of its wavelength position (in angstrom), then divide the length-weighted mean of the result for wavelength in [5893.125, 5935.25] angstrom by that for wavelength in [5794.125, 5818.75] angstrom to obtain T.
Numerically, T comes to 0.6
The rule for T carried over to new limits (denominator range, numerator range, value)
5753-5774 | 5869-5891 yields 0.67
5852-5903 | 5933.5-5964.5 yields 1.31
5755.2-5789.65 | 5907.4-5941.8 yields 0.82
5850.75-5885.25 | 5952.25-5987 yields 1.10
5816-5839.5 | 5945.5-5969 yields 0.87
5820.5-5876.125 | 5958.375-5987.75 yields 0.98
